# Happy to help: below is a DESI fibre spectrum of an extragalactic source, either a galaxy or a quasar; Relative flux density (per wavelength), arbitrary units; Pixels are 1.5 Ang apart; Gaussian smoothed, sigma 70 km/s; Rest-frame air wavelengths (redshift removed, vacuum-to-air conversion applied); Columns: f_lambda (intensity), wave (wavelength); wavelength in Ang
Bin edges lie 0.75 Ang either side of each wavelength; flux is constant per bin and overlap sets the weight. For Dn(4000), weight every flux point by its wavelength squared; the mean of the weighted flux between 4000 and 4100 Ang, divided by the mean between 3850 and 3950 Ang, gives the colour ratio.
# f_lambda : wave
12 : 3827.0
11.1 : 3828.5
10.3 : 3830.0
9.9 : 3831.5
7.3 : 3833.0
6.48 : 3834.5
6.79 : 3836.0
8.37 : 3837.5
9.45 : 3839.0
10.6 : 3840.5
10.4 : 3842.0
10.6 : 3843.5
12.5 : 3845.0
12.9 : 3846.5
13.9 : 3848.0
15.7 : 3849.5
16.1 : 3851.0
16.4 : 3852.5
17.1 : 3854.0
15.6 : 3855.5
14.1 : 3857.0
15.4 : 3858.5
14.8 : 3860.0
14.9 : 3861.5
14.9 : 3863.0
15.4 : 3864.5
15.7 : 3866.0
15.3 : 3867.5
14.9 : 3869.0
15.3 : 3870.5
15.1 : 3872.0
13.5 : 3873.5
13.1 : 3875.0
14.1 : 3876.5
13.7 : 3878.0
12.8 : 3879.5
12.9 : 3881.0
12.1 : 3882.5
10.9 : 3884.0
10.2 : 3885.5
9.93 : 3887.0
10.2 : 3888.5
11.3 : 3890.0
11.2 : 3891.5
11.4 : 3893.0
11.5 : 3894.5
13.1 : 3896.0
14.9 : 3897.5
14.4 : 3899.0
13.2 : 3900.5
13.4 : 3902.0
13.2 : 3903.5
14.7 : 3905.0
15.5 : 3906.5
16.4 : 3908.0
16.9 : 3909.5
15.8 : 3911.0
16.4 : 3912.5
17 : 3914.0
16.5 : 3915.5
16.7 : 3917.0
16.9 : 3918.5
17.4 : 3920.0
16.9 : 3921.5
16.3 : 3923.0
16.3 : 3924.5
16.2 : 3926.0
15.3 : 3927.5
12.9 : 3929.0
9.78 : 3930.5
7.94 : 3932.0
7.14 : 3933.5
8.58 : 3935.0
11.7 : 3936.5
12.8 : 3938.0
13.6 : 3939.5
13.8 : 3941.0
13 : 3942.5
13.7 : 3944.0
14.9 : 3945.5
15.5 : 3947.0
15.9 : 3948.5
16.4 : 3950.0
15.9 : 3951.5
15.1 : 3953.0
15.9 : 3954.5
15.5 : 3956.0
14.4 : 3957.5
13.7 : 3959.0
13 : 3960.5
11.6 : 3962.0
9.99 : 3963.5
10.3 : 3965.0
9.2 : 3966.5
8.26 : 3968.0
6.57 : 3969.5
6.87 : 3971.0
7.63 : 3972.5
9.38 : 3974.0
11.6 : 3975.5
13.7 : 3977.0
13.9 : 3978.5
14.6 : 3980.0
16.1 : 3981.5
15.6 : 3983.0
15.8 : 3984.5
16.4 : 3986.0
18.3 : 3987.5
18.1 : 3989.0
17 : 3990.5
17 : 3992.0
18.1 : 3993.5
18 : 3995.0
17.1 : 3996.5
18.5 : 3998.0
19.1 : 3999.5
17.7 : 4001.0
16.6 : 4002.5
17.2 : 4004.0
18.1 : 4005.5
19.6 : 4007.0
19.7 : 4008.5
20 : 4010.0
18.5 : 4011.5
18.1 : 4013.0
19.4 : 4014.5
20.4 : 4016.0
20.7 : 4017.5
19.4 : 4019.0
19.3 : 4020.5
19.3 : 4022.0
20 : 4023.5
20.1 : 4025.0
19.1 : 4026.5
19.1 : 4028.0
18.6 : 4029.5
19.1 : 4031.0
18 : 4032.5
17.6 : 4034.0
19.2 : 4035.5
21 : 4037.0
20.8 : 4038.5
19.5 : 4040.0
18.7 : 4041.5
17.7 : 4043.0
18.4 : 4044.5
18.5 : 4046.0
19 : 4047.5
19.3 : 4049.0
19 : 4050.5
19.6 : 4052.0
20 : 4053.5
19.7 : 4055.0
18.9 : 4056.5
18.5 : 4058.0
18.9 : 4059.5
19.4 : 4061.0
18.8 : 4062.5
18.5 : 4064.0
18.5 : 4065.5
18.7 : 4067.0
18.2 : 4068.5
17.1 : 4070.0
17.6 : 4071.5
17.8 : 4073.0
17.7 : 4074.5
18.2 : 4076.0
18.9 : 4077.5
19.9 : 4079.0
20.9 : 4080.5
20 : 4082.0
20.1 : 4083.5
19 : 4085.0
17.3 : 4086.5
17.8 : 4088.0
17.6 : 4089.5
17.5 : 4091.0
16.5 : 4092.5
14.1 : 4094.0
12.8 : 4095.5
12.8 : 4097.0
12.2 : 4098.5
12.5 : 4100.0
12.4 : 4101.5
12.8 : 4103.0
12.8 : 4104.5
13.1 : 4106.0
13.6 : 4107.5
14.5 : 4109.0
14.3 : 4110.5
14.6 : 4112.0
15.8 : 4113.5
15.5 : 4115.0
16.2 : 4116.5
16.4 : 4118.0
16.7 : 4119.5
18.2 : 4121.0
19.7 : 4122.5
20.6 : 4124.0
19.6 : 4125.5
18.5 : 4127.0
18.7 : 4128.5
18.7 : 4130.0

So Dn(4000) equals 1.42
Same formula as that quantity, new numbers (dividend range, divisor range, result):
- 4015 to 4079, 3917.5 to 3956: 1.43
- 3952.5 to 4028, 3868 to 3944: 1.22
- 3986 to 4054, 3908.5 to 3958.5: 1.35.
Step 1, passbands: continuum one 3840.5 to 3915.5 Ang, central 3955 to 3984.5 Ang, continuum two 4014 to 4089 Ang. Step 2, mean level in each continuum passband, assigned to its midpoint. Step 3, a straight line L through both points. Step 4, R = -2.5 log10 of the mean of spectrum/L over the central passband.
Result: 0.369 mag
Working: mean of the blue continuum 13.9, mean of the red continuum 19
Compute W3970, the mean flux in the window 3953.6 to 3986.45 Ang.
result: 12.2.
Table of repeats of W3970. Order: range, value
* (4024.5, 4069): 19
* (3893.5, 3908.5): 13.9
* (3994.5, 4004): 17.8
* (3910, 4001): 14.2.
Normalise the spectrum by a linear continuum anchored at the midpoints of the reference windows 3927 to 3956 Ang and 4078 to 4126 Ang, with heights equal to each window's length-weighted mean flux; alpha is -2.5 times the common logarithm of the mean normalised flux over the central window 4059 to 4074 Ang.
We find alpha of -0.18 mag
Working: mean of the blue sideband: 13.2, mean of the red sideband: 16.2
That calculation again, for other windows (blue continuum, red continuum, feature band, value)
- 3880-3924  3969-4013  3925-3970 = 0.18 mag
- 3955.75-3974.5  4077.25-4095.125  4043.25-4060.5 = -0.19 mag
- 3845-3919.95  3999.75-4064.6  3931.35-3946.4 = 0.34 mag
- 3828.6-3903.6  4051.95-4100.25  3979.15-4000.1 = -0.09 mag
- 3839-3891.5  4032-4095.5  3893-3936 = 0.04 mag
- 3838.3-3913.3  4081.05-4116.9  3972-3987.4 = 0.05 mag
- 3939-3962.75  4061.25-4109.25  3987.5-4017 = -0.20 mag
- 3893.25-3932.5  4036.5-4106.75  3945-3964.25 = 0.08 mag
